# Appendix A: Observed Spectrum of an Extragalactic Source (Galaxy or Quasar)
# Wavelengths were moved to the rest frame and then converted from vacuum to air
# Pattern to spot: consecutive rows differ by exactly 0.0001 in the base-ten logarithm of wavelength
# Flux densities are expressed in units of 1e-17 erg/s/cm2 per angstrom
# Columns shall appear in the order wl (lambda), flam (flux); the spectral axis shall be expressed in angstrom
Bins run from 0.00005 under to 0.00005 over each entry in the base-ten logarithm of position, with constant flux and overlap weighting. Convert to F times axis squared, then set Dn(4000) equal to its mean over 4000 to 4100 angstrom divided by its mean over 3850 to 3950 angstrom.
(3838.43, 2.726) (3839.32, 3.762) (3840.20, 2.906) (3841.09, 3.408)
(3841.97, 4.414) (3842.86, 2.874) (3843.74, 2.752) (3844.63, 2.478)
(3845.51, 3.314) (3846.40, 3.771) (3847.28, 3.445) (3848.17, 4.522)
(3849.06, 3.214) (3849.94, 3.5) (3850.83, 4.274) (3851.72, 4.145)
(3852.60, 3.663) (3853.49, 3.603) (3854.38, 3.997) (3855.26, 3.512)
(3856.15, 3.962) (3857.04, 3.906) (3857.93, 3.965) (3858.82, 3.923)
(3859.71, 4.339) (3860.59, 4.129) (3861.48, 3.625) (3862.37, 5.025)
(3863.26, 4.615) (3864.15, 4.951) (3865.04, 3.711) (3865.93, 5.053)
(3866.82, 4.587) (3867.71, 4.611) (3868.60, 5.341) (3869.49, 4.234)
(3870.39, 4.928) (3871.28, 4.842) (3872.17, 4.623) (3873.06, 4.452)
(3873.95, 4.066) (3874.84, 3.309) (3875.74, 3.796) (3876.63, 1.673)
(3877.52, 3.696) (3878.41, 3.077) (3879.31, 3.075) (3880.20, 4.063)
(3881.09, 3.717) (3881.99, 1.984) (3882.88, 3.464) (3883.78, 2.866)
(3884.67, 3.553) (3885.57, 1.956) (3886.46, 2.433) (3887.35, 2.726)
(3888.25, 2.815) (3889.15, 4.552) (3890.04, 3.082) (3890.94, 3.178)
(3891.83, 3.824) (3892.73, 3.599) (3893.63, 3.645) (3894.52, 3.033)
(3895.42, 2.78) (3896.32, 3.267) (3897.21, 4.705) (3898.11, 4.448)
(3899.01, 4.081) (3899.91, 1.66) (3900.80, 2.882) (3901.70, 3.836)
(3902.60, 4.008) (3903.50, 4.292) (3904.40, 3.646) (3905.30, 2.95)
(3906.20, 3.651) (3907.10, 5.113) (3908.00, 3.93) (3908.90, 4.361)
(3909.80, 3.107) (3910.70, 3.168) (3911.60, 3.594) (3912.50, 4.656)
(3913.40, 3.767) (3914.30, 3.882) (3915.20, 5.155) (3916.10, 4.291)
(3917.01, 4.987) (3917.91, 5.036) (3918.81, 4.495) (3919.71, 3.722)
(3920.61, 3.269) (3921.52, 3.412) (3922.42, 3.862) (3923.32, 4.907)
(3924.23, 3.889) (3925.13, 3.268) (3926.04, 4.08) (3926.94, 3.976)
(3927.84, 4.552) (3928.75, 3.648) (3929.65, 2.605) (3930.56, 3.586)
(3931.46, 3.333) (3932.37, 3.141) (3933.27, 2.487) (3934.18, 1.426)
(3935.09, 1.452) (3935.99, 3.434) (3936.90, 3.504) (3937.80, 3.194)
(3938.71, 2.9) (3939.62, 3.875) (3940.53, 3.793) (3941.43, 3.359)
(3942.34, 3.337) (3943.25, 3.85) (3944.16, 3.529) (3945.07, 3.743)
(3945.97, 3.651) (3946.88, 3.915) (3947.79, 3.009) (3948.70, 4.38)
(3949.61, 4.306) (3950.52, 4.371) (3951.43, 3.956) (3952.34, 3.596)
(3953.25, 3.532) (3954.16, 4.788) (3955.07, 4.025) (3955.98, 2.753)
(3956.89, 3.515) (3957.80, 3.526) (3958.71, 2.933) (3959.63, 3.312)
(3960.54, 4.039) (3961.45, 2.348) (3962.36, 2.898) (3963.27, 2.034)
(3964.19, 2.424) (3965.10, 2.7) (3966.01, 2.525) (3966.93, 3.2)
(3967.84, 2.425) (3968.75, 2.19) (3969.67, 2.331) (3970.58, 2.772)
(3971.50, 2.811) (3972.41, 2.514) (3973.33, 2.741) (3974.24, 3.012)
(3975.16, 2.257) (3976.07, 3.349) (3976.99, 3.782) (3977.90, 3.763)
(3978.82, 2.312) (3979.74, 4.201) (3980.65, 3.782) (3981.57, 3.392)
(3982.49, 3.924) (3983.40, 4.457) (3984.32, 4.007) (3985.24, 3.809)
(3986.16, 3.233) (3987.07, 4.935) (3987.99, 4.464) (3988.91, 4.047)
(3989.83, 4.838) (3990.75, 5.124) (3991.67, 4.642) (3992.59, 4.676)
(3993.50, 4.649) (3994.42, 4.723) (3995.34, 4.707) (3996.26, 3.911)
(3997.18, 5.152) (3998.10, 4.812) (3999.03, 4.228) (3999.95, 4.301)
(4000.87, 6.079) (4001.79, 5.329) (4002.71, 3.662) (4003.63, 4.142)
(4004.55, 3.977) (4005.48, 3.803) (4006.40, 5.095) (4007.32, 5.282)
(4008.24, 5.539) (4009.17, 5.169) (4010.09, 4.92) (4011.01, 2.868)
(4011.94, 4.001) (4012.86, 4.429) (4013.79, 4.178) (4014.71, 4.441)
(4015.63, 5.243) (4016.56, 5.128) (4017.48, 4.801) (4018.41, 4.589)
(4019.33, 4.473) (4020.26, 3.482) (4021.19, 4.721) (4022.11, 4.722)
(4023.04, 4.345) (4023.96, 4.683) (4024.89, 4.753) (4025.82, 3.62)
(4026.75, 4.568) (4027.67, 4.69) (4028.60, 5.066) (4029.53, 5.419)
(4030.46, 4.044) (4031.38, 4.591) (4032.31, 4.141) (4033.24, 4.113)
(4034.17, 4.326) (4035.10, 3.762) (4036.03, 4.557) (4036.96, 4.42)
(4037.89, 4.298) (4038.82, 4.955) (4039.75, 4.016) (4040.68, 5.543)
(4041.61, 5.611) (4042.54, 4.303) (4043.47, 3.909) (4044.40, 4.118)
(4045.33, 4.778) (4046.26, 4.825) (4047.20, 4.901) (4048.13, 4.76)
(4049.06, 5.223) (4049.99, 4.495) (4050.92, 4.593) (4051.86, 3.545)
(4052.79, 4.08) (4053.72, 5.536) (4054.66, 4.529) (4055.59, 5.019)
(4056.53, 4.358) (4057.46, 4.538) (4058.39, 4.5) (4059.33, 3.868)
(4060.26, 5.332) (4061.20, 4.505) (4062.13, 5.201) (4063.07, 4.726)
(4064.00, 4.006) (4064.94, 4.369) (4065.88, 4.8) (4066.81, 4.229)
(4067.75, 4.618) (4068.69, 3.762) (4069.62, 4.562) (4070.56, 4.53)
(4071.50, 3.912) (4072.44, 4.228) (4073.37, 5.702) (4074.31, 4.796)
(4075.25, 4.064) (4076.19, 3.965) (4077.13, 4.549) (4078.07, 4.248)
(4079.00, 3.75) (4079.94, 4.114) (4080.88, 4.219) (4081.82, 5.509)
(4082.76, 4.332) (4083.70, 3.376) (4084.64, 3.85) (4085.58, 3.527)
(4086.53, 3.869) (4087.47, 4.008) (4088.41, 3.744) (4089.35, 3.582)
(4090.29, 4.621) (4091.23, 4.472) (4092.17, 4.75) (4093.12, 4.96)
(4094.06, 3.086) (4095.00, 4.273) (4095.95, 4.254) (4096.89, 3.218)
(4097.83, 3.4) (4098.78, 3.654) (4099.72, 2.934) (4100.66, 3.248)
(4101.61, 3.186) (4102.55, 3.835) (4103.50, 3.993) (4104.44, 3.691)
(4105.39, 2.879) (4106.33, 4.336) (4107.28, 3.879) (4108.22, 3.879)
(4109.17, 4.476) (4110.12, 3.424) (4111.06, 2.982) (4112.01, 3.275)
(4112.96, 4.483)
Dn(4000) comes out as 1.28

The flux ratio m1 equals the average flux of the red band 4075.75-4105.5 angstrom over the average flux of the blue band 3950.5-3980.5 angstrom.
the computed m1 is 1.3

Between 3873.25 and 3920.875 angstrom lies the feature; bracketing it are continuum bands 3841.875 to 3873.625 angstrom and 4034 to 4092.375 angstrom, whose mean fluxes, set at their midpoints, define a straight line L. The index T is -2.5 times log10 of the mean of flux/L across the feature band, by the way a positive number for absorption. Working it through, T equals 0.15 mag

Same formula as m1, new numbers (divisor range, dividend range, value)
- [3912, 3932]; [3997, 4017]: 1.15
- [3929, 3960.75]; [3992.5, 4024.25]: 1.33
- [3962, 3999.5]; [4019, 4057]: 1.26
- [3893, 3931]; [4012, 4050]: 1.19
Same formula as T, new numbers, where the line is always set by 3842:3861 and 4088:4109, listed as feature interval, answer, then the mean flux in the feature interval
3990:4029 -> -0.212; 4.59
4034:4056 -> -0.207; 4.59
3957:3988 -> 0.183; 3.17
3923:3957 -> 0.061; 3.54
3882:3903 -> 0.132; 3.29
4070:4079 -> -0.159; 4.41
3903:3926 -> -0.081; 4.02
